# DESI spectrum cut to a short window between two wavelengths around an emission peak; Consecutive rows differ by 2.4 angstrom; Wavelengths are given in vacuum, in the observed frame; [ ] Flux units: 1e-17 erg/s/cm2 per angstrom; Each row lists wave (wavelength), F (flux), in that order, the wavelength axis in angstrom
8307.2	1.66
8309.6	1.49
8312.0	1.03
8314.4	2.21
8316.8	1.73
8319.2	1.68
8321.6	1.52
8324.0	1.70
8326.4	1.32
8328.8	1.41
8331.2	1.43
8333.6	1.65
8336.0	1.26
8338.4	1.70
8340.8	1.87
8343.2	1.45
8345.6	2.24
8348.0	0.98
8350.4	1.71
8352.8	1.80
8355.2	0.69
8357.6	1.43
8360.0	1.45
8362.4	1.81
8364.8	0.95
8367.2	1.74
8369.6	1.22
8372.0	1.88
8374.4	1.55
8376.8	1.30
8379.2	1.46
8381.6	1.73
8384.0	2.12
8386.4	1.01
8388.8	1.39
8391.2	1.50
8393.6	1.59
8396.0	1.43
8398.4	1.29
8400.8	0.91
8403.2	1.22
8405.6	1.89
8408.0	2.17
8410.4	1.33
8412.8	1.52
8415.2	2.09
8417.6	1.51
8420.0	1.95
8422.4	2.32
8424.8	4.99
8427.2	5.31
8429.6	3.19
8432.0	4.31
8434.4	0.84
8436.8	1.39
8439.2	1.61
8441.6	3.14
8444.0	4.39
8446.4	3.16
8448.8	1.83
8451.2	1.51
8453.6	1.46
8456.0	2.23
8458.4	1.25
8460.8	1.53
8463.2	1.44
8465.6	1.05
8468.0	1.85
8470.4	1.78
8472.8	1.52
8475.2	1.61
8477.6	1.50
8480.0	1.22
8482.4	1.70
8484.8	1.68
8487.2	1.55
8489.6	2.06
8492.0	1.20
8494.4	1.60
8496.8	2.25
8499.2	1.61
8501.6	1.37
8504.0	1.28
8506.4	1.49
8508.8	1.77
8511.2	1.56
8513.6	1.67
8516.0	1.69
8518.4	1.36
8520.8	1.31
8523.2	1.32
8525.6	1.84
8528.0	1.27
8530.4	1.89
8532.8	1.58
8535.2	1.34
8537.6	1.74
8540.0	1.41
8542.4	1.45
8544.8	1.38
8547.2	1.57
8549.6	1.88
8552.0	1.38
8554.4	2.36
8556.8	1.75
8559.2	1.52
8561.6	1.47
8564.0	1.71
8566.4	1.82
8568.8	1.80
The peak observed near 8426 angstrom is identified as [S II] 6716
